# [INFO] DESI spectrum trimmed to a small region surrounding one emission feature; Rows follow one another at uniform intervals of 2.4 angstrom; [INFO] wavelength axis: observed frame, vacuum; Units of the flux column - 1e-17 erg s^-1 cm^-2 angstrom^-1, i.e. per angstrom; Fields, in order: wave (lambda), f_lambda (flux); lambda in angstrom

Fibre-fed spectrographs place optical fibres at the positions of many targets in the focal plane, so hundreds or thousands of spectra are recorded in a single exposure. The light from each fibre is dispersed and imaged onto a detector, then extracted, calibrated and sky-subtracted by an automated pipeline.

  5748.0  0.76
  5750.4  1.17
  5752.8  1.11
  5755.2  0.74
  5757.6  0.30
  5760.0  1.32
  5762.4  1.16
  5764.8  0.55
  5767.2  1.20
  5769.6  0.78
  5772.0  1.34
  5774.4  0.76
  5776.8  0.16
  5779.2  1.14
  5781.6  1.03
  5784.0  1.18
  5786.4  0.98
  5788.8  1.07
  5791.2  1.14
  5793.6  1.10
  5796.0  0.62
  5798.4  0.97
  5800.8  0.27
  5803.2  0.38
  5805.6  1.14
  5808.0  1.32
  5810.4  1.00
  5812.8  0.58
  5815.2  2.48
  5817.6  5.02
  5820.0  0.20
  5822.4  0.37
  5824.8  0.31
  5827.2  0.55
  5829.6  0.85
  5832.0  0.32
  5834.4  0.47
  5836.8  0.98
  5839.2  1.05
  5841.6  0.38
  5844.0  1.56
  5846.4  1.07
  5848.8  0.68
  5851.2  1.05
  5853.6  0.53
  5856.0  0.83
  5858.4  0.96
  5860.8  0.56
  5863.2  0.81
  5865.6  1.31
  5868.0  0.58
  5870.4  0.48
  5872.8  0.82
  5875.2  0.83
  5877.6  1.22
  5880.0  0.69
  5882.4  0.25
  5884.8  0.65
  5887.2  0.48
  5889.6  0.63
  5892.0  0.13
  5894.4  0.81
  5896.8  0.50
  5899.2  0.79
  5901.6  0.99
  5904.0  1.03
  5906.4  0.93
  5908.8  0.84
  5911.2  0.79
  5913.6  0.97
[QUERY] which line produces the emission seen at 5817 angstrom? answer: H-beta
